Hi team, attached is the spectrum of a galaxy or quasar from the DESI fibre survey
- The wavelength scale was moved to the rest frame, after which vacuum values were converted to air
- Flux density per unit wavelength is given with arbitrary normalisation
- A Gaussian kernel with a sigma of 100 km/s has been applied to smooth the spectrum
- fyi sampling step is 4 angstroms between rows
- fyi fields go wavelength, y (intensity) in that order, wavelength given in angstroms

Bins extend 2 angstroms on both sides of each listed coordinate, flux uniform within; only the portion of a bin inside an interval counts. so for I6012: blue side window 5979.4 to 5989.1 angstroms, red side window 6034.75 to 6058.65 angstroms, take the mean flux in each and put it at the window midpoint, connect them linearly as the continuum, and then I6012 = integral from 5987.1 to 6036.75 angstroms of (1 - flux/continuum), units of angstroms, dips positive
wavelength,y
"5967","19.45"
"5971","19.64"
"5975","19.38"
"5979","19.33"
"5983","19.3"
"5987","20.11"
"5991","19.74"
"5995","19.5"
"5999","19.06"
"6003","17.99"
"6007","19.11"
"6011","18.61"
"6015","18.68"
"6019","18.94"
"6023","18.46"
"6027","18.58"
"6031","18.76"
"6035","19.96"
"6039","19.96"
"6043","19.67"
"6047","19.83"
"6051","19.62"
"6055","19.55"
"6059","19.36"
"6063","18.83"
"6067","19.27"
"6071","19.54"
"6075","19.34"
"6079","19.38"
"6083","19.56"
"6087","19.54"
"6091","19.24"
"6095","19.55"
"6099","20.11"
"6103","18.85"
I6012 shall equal 1.7 angstroms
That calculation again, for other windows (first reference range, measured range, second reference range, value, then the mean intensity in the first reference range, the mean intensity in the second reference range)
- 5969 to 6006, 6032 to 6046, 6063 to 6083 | -0.32 angstroms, 19.3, 19.3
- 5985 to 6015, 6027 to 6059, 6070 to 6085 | -0.39 angstroms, 19.1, 19.4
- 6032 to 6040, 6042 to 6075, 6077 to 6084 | 0.31 angstroms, 19.8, 19.5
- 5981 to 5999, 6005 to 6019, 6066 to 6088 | 0.53 angstroms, 19.6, 19.4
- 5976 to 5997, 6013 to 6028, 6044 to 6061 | 0.70 angstroms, 19.6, 19.6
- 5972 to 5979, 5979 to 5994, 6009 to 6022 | -0.34 angstroms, 19.4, 18.7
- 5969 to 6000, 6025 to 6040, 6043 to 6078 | 0.15 angstroms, 19.5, 19.4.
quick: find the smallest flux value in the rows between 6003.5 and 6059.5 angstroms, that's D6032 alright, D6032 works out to 18.46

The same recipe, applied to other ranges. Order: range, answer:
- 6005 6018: 18.61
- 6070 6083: 19.34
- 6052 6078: 18.83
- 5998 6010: 17.99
